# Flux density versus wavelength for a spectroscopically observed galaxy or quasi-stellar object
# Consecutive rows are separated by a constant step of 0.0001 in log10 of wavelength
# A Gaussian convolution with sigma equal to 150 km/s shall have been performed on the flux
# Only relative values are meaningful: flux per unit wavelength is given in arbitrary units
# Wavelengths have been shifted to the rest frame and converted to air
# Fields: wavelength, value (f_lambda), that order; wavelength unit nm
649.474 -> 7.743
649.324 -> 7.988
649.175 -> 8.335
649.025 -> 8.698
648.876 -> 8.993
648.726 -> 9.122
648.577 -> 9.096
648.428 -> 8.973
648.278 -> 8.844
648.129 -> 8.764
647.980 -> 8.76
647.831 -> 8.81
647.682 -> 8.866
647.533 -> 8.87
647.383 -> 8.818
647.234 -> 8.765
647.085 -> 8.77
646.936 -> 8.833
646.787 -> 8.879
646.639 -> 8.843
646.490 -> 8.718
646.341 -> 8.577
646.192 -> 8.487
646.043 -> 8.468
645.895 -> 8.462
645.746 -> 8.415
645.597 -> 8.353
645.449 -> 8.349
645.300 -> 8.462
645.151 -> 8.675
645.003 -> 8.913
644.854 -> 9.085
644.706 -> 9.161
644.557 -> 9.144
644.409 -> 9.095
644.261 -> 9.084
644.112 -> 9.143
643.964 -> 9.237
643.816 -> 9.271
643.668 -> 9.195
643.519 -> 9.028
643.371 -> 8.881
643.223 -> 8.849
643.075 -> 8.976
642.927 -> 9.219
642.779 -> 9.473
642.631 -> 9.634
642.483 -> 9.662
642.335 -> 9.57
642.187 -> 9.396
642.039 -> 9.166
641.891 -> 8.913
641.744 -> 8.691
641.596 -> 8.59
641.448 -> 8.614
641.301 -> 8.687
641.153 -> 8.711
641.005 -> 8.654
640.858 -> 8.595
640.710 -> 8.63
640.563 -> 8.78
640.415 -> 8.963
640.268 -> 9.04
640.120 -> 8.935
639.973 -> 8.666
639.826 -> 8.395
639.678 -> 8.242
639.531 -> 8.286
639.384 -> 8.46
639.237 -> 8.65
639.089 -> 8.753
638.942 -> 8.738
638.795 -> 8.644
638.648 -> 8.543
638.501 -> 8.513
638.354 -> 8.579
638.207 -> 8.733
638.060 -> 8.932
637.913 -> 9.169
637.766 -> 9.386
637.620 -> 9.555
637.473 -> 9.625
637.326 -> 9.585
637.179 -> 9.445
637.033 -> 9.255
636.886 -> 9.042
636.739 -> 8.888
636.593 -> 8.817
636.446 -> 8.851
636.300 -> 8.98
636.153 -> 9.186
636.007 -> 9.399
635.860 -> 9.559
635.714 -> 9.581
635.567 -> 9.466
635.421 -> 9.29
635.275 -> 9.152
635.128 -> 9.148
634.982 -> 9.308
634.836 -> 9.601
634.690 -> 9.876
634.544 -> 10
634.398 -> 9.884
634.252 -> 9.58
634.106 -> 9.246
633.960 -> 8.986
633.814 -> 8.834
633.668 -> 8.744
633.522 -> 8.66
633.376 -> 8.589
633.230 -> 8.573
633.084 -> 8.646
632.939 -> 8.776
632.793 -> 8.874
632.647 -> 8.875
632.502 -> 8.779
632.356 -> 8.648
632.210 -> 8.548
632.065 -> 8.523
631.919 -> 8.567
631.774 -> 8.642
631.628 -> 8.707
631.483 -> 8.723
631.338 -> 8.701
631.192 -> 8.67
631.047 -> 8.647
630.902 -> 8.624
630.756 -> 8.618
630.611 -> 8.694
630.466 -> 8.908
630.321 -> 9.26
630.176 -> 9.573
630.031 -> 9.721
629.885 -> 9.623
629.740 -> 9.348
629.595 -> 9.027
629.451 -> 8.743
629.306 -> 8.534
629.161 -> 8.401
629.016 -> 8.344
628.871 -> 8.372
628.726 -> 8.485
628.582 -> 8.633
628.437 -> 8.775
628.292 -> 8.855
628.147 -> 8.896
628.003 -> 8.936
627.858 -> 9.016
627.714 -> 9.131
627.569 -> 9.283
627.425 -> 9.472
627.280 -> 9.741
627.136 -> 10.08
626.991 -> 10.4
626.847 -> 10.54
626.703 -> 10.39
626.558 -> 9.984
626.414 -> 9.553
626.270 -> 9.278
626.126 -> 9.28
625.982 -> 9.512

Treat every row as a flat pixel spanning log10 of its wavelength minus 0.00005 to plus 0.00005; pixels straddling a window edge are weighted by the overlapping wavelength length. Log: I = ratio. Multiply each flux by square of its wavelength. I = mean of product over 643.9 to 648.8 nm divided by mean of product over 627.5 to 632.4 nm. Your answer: 1.1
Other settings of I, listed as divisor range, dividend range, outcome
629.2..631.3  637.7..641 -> 1.00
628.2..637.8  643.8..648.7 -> 1.02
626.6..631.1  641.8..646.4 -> 1.03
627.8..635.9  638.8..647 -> 1.02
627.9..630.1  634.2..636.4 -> 1.09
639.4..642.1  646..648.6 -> 1.03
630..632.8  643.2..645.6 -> 1.06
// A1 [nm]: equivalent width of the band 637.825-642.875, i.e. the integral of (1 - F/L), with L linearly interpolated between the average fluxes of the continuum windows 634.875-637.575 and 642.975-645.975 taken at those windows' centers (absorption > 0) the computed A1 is 0.14 nm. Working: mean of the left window 9.26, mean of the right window 8.89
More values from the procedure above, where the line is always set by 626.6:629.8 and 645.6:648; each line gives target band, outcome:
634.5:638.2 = -0.14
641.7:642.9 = -0.07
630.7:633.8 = 0.13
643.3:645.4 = -0.06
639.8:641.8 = 0.03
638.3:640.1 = 0.07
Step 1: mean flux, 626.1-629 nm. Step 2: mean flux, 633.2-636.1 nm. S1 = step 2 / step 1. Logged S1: 0.99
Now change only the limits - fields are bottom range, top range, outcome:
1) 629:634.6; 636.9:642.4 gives 1.00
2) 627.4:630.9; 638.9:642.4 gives 0.98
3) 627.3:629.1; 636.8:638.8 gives 1.02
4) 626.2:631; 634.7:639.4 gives 0.99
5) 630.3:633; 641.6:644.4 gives 1.05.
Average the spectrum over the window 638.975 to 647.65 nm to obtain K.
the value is 8.85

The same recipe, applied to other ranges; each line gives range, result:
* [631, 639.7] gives 8.98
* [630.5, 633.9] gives 8.68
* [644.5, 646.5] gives 8.65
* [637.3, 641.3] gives 8.79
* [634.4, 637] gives 9.32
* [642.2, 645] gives 9.2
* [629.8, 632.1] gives 8.89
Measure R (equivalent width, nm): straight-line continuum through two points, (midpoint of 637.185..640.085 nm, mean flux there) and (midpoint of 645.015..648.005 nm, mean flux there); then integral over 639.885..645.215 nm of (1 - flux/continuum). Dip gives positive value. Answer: -0.16 nm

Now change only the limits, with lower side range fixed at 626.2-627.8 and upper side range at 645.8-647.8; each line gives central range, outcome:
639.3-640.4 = 0.061 nm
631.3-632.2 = 0.086 nm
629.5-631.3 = 0.106 nm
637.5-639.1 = 0.050 nm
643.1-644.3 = -0.026 nm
